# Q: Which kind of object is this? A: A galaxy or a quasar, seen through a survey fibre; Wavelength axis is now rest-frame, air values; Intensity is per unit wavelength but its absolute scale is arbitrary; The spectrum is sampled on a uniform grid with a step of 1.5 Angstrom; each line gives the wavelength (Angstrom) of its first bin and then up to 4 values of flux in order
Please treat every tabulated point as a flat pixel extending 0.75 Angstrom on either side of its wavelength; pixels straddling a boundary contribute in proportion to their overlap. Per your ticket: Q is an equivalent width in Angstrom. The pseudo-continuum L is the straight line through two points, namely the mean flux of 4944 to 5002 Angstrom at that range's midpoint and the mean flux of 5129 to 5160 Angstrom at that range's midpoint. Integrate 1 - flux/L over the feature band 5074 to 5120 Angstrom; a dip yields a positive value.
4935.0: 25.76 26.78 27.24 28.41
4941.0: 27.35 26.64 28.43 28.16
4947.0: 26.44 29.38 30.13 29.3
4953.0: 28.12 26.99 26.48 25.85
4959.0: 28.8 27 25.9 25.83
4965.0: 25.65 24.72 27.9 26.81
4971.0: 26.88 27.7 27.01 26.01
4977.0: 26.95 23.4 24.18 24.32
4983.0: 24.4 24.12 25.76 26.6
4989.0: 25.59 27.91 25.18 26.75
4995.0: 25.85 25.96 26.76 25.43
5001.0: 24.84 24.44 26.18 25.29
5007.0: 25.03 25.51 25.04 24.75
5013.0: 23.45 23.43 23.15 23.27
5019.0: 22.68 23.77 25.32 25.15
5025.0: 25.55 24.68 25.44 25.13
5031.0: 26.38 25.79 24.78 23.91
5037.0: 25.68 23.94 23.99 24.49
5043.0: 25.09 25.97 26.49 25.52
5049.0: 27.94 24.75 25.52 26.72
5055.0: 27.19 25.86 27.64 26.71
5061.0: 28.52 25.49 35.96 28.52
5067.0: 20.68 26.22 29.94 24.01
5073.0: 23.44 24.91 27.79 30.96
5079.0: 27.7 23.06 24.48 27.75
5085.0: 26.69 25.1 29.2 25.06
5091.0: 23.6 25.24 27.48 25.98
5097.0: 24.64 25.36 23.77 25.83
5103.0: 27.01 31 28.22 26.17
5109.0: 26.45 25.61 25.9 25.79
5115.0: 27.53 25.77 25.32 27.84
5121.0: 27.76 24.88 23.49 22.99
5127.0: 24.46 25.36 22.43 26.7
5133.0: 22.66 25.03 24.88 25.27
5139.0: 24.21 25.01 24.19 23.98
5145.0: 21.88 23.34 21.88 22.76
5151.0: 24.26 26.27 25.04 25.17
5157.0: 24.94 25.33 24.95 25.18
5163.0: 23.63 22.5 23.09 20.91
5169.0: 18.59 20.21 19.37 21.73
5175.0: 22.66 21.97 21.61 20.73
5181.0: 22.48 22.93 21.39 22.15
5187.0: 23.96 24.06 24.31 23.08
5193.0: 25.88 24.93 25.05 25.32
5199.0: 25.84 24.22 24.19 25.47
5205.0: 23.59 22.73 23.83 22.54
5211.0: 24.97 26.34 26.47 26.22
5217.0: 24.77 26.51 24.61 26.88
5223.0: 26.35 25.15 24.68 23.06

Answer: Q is -2.7 Angstrom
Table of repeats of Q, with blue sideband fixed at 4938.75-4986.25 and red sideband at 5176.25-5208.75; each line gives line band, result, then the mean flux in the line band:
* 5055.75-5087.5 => -1.9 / 26.8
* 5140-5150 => 0.4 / 23.3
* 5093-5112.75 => -1.2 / 26.4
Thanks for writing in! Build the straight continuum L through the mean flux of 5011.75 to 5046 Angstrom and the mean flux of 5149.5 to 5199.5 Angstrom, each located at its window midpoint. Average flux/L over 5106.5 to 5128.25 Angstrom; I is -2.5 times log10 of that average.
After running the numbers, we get -0.08 mag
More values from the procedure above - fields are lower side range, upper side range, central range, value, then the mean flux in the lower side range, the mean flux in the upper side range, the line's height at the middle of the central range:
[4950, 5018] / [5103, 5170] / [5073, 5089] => -0.06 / 25.8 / 24.7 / 25.1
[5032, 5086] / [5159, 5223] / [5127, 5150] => 0.03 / 26.2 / 23.7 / 24.7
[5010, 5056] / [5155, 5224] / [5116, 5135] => -0.03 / 25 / 23.8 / 24.3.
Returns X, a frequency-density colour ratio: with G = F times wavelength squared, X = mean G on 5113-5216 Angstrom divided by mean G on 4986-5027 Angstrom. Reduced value 1.02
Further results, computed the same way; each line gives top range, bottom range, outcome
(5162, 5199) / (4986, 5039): 0.97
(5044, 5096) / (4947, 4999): 1.04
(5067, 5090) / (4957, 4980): 1.04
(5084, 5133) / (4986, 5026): 1.07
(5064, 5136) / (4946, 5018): 1.05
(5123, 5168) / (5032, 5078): 0.95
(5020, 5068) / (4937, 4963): 0.97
